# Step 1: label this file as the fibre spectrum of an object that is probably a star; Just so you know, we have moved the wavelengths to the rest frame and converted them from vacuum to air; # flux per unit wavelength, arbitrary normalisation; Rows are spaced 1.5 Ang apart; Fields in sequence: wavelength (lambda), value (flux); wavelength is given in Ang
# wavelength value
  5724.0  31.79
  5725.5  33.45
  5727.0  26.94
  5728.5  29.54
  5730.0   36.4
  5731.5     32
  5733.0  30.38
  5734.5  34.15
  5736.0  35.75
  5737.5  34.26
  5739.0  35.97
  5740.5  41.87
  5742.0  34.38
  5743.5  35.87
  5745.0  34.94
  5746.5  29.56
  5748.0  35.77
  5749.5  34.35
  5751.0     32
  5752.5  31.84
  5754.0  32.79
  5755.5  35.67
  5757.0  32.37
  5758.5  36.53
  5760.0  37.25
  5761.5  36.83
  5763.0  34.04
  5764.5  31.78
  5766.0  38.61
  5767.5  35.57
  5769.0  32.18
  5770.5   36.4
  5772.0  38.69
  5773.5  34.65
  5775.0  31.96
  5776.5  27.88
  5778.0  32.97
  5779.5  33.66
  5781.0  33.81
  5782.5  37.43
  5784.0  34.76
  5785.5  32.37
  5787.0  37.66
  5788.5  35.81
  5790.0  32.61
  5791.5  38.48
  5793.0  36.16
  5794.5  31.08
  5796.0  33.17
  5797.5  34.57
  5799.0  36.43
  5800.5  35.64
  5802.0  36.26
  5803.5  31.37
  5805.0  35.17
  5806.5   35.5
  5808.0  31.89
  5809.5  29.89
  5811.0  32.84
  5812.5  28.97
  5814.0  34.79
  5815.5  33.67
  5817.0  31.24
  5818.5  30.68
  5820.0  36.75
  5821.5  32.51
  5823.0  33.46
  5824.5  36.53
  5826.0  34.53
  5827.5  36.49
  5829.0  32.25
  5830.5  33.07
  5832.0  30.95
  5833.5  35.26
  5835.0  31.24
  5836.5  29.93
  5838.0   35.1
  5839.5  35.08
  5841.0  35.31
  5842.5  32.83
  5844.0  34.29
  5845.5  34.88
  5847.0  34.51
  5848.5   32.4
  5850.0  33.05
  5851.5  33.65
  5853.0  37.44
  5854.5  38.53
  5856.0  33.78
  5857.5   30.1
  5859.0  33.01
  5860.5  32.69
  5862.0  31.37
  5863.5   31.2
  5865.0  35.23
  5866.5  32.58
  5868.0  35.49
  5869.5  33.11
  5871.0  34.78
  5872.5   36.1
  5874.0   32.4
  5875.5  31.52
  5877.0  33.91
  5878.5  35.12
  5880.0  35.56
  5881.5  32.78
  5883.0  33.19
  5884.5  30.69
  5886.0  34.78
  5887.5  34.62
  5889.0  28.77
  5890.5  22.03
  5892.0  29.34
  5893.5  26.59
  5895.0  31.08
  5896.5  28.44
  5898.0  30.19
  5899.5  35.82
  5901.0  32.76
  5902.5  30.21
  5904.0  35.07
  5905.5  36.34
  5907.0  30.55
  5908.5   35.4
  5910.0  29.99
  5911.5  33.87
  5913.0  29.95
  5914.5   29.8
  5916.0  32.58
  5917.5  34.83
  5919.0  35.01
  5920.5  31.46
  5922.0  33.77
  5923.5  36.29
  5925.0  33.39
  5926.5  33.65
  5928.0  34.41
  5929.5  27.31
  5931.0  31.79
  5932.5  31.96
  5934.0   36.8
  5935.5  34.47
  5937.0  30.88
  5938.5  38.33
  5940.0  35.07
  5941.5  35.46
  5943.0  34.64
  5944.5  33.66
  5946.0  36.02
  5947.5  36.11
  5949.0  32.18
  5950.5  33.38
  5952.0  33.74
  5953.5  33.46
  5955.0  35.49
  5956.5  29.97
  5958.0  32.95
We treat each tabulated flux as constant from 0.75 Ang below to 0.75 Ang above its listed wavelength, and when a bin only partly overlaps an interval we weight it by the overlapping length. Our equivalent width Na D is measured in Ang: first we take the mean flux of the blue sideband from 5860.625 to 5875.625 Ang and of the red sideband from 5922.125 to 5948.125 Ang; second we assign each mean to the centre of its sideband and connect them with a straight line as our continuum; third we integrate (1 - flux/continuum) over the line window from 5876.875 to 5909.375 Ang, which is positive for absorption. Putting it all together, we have 1.70 Ang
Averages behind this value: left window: 33.4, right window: 34.1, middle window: 31.9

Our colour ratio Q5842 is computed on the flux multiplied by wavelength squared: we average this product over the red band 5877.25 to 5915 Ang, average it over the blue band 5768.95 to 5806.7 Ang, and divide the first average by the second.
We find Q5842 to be 0.95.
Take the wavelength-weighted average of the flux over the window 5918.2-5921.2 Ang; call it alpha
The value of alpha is 33.3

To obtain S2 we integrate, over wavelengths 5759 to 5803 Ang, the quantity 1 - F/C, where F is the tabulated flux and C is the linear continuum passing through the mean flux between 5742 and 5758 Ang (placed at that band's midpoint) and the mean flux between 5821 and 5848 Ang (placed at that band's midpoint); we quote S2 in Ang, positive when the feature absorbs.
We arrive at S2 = -1.4 Ang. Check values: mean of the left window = 33.6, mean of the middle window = 34.8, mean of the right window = 33.8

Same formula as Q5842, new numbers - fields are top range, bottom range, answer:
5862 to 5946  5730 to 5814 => 1.00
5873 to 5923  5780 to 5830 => 0.97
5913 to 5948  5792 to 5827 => 1.04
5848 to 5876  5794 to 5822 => 1.03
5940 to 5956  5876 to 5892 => 1.10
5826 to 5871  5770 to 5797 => 1.00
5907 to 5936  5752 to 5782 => 1.01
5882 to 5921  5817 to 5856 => 0.95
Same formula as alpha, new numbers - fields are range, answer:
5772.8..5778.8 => 31.9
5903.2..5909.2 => 34.3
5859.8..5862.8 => 32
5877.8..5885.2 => 33.5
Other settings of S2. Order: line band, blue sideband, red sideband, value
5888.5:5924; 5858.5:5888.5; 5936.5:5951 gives 2.5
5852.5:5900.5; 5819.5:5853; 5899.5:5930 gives 1.2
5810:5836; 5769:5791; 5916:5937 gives 0.6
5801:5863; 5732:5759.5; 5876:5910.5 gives -1.1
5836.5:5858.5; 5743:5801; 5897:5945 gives -0.2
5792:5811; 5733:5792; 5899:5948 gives 0.2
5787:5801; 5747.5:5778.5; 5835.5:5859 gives -0.3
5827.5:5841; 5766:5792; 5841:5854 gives 0.5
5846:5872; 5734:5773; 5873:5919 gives -0.8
